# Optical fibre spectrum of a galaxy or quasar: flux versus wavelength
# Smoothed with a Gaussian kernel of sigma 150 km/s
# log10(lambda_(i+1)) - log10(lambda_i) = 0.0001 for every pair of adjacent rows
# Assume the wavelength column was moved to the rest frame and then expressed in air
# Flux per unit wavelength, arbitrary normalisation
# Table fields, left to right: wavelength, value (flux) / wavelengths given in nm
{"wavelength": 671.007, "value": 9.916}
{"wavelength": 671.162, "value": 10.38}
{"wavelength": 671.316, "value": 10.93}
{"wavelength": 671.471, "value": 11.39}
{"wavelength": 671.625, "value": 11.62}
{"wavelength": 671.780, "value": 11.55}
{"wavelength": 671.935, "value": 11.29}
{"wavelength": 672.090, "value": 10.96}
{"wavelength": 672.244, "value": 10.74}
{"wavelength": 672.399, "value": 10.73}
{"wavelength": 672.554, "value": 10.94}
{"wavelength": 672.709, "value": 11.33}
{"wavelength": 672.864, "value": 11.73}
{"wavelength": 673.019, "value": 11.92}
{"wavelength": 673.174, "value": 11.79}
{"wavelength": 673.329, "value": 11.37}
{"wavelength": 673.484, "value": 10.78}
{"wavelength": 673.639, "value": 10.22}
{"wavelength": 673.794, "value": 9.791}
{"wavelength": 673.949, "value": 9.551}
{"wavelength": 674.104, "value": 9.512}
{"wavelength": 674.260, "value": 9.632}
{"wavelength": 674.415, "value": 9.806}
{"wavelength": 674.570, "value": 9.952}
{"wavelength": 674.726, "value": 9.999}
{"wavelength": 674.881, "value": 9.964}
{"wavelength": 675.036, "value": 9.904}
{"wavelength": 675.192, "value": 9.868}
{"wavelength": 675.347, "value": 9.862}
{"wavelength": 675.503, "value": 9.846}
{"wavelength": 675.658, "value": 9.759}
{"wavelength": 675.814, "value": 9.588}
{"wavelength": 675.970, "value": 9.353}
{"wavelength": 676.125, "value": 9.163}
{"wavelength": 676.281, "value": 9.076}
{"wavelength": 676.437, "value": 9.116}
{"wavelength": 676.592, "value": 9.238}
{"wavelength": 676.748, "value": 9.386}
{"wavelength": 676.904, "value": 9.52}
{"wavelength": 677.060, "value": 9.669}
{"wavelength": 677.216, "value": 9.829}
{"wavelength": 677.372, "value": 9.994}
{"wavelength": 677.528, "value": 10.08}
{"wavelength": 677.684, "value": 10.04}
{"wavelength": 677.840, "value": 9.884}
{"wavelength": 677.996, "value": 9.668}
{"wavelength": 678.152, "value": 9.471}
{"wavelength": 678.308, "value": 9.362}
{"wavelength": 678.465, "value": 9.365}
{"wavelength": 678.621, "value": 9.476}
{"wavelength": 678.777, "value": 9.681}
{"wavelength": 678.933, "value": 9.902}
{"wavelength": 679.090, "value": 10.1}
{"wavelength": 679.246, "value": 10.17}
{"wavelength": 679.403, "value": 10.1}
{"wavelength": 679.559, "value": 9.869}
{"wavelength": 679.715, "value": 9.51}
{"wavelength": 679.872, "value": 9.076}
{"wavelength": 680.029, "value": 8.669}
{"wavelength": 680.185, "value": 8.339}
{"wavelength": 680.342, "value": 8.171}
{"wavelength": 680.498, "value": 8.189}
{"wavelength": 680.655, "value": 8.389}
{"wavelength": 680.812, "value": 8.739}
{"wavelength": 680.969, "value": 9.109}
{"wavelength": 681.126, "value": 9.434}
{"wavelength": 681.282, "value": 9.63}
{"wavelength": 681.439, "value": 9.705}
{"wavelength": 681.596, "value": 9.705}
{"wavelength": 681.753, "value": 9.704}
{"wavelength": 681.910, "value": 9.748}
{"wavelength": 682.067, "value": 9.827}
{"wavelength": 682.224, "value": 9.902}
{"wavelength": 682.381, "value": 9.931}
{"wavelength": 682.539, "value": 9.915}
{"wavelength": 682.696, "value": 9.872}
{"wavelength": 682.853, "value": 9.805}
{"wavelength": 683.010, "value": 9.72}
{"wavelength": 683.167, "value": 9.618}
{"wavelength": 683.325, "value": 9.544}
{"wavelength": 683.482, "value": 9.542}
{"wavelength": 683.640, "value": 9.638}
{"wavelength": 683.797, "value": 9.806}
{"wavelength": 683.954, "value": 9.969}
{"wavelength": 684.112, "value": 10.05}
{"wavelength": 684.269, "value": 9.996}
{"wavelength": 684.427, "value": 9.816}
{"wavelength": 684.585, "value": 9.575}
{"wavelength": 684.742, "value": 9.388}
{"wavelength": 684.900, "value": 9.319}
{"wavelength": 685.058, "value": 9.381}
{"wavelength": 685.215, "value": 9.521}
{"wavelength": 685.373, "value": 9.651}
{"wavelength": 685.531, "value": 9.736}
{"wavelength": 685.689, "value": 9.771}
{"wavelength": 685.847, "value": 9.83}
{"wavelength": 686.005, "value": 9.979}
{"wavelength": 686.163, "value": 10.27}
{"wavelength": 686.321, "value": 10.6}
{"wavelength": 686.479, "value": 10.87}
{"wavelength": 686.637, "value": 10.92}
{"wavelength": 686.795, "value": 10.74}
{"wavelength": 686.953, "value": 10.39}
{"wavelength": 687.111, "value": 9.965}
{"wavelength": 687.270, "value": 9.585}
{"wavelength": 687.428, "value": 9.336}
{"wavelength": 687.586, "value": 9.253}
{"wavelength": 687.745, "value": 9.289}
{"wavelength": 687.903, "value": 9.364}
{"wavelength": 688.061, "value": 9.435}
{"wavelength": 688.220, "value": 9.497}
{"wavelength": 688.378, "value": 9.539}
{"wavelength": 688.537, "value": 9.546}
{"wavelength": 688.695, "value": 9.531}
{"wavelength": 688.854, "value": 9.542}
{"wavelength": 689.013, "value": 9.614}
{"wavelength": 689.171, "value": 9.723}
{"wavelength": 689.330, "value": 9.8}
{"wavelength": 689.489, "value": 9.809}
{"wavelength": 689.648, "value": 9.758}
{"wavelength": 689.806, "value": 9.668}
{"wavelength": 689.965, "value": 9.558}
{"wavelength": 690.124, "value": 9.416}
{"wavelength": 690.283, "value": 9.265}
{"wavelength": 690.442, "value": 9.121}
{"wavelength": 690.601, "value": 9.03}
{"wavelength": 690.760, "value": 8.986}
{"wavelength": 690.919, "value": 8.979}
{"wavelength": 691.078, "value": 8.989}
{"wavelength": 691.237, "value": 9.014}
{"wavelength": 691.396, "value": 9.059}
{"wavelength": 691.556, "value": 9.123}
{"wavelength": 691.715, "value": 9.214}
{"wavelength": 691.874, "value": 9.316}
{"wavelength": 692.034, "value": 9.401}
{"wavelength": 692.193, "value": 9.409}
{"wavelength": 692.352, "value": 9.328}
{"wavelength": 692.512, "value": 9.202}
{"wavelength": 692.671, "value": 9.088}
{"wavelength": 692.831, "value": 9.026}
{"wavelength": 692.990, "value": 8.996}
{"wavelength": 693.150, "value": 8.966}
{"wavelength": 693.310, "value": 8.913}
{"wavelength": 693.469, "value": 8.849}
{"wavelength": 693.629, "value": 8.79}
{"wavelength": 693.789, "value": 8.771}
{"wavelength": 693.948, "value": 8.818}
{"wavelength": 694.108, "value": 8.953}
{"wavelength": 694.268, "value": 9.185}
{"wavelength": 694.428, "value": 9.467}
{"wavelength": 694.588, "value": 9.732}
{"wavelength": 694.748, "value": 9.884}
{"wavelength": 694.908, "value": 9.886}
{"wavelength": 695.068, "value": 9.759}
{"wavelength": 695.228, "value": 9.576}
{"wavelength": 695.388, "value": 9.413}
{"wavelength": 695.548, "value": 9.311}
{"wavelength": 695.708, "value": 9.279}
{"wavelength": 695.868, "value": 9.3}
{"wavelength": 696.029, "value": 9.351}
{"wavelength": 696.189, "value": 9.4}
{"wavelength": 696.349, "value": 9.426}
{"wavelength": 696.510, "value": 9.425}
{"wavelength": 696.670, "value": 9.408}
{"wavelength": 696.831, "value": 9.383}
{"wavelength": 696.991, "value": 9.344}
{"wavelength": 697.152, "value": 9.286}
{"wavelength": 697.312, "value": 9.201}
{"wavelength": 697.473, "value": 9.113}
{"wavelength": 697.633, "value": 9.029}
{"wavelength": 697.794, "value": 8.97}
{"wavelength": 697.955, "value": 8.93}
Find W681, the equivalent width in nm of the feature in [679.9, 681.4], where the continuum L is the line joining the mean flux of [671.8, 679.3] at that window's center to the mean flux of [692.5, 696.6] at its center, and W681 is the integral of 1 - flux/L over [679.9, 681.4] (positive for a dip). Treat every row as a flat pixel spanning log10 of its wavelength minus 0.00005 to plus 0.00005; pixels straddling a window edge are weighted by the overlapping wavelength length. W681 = 0.16 nm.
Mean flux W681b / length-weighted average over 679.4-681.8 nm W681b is 9.11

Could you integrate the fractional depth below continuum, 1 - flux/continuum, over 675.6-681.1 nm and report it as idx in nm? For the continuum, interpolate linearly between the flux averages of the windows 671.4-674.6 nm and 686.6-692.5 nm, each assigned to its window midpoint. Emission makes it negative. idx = 0.518 nm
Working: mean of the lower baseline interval 10.8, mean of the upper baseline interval 9.49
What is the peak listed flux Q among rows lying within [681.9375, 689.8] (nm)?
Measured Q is 10.92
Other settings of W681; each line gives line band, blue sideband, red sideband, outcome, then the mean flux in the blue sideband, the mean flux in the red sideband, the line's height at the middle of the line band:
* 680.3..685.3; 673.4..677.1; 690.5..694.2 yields -0.06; 9.69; 9.05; 9.41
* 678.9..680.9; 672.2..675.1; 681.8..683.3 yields 0.17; 10.5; 9.8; 10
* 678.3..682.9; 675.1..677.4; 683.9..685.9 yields 0.08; 9.54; 9.68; 9.61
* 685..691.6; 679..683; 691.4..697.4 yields -0.20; 9.43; 9.27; 9.34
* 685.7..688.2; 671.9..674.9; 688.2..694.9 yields -0.09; 10.6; 9.29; 9.62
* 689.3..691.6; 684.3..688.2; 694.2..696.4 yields 0.09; 9.83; 9.5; 9.68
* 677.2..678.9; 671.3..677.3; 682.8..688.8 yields 0.07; 10.3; 9.78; 10.1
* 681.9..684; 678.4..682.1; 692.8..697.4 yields -0.10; 9.35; 9.28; 9.34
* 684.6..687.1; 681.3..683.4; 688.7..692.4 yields -0.11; 9.76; 9.36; 9.59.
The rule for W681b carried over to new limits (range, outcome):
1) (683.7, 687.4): 9.95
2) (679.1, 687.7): 9.66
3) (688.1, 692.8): 9.36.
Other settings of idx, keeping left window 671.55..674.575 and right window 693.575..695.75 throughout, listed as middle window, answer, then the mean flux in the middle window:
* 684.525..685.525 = 0.05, 9.49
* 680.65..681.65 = 0.09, 9.3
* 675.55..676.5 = 0.11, 9.36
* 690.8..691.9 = 0.06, 9.09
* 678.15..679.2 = 0.08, 9.65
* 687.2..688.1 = 0.04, 9.38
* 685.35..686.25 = 0.00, 9.89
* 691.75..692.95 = 0.03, 9.25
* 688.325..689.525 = 0.01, 9.63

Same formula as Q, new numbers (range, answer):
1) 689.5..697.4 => 9.886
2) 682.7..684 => 9.969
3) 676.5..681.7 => 10.17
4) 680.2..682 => 9.748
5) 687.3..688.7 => 9.546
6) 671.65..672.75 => 11.55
